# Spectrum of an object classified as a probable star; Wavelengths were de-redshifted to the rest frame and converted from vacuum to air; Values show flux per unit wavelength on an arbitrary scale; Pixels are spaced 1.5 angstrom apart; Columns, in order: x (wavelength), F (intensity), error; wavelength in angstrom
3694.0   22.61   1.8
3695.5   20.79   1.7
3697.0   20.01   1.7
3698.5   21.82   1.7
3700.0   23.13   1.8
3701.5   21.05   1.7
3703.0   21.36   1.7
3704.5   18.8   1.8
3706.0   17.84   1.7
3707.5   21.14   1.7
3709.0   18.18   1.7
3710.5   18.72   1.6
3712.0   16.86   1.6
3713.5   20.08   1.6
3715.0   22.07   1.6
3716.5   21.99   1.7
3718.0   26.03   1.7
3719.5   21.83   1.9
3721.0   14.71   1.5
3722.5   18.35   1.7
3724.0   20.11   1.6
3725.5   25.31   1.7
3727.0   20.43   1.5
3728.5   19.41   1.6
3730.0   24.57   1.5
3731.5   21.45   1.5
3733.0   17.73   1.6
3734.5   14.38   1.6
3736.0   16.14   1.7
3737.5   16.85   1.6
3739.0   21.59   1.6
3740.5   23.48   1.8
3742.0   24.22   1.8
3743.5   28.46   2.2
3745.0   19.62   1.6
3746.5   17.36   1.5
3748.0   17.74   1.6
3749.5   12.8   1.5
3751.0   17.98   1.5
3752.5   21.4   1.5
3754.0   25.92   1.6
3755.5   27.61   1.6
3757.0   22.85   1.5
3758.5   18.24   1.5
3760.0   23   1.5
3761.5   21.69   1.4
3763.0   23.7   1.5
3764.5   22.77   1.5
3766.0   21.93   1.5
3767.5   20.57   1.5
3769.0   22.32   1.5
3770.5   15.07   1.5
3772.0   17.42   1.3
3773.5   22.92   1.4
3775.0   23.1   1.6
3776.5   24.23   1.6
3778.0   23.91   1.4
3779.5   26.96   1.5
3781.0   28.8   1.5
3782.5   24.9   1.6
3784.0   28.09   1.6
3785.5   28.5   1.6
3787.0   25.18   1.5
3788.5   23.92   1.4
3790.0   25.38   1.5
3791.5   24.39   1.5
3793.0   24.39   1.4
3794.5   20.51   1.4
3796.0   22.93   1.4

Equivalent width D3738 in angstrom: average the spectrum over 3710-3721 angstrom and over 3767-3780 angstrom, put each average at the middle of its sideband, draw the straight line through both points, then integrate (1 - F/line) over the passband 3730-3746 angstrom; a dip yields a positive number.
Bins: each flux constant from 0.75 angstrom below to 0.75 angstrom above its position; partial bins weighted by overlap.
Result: 0.4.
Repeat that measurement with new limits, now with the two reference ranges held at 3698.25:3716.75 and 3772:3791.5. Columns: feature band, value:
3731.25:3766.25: 3.3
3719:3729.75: 0.6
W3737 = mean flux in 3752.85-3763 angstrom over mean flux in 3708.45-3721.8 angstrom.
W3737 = 1.15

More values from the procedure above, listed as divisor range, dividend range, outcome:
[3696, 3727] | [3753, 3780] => 1.09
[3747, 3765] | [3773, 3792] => 1.20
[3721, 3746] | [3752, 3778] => 1.08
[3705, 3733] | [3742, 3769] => 1.05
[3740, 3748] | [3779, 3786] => 1.24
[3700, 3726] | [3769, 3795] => 1.18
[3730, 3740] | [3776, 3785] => 1.41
